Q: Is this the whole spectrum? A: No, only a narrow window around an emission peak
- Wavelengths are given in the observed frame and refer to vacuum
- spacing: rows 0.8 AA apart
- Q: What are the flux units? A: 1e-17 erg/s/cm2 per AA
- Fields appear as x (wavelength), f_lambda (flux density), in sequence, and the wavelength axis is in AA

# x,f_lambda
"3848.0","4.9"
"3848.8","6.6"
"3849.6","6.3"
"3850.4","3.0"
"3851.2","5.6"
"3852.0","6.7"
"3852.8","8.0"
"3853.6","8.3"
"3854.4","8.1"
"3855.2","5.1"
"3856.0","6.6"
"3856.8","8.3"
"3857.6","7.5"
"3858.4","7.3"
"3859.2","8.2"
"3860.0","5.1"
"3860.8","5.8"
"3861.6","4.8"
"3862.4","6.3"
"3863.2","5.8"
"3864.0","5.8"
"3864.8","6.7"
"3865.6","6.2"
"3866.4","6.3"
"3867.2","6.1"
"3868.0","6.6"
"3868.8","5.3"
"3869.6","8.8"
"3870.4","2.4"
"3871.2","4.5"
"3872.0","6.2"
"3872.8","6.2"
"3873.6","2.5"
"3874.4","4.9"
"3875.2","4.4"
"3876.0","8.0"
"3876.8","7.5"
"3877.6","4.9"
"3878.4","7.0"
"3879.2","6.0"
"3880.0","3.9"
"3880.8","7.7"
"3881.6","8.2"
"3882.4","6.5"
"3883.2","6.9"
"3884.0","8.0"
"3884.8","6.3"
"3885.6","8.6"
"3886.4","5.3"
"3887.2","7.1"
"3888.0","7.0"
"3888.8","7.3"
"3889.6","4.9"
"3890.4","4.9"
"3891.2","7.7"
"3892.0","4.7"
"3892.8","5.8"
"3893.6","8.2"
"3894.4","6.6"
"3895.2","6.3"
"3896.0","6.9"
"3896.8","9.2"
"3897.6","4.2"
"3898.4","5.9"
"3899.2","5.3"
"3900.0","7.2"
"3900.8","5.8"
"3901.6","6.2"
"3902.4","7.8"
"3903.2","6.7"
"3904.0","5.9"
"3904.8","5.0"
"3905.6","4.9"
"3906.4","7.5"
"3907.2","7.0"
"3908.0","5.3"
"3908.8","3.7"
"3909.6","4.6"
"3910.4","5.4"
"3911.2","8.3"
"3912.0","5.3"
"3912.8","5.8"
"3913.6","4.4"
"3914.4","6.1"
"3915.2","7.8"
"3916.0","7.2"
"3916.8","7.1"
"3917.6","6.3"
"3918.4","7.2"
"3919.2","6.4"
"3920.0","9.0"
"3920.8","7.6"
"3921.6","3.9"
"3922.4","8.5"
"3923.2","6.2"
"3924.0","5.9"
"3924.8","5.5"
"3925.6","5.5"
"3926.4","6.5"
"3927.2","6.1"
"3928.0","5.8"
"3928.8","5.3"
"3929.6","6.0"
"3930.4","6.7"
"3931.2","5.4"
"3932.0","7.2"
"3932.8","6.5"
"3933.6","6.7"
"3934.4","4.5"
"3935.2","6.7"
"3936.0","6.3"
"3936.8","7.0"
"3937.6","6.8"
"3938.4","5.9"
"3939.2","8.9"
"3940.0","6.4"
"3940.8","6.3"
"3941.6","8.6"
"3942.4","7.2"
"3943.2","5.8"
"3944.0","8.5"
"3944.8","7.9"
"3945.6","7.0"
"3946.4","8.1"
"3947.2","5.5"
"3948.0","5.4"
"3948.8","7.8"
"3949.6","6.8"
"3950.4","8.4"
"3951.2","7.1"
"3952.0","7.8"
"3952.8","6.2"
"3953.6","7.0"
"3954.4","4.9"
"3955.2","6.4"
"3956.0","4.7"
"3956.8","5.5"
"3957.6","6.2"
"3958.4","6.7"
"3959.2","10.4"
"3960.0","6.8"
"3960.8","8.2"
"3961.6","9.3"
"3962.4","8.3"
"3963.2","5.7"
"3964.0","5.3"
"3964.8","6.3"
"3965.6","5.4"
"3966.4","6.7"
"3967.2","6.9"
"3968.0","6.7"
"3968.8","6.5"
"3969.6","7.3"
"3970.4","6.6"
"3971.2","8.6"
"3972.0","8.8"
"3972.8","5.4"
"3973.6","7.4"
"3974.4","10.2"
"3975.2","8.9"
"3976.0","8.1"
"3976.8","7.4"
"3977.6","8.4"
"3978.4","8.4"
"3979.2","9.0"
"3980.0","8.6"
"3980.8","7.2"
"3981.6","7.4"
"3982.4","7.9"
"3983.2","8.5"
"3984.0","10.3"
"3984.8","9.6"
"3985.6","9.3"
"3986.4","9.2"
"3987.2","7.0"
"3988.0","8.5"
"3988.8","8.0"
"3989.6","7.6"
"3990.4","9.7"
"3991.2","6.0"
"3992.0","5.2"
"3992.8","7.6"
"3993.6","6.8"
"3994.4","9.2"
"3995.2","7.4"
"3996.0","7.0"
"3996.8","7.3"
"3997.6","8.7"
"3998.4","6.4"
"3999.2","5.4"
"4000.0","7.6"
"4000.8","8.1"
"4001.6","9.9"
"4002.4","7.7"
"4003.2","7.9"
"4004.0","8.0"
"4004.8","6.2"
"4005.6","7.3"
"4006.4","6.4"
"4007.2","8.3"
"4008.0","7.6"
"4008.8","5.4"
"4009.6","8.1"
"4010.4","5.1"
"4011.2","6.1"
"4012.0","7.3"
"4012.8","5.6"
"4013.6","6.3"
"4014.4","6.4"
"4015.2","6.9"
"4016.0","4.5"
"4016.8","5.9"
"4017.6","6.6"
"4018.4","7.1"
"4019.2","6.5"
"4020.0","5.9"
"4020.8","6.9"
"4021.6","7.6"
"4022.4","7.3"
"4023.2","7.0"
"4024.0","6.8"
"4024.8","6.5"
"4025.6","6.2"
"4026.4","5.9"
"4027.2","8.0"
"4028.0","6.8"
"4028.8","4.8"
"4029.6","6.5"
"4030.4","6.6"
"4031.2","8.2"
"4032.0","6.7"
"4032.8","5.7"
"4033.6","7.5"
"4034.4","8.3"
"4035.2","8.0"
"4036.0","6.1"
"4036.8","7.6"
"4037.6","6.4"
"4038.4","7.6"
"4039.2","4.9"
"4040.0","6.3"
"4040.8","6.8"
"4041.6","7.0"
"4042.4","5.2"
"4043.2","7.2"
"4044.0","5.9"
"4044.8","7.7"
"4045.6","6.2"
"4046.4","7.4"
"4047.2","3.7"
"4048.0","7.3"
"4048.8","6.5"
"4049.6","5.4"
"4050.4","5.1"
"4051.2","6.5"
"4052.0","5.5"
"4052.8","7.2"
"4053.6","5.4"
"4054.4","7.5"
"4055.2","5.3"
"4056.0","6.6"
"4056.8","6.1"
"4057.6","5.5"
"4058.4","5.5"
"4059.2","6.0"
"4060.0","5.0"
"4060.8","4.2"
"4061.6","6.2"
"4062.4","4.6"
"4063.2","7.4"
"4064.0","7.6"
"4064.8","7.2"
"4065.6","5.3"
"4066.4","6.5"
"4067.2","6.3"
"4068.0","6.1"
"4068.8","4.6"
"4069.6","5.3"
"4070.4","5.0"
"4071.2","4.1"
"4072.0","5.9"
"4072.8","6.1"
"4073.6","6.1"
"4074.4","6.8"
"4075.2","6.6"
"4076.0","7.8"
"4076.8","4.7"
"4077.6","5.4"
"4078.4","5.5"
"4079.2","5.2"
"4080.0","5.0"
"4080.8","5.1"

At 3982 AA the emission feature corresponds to Mg II 2798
